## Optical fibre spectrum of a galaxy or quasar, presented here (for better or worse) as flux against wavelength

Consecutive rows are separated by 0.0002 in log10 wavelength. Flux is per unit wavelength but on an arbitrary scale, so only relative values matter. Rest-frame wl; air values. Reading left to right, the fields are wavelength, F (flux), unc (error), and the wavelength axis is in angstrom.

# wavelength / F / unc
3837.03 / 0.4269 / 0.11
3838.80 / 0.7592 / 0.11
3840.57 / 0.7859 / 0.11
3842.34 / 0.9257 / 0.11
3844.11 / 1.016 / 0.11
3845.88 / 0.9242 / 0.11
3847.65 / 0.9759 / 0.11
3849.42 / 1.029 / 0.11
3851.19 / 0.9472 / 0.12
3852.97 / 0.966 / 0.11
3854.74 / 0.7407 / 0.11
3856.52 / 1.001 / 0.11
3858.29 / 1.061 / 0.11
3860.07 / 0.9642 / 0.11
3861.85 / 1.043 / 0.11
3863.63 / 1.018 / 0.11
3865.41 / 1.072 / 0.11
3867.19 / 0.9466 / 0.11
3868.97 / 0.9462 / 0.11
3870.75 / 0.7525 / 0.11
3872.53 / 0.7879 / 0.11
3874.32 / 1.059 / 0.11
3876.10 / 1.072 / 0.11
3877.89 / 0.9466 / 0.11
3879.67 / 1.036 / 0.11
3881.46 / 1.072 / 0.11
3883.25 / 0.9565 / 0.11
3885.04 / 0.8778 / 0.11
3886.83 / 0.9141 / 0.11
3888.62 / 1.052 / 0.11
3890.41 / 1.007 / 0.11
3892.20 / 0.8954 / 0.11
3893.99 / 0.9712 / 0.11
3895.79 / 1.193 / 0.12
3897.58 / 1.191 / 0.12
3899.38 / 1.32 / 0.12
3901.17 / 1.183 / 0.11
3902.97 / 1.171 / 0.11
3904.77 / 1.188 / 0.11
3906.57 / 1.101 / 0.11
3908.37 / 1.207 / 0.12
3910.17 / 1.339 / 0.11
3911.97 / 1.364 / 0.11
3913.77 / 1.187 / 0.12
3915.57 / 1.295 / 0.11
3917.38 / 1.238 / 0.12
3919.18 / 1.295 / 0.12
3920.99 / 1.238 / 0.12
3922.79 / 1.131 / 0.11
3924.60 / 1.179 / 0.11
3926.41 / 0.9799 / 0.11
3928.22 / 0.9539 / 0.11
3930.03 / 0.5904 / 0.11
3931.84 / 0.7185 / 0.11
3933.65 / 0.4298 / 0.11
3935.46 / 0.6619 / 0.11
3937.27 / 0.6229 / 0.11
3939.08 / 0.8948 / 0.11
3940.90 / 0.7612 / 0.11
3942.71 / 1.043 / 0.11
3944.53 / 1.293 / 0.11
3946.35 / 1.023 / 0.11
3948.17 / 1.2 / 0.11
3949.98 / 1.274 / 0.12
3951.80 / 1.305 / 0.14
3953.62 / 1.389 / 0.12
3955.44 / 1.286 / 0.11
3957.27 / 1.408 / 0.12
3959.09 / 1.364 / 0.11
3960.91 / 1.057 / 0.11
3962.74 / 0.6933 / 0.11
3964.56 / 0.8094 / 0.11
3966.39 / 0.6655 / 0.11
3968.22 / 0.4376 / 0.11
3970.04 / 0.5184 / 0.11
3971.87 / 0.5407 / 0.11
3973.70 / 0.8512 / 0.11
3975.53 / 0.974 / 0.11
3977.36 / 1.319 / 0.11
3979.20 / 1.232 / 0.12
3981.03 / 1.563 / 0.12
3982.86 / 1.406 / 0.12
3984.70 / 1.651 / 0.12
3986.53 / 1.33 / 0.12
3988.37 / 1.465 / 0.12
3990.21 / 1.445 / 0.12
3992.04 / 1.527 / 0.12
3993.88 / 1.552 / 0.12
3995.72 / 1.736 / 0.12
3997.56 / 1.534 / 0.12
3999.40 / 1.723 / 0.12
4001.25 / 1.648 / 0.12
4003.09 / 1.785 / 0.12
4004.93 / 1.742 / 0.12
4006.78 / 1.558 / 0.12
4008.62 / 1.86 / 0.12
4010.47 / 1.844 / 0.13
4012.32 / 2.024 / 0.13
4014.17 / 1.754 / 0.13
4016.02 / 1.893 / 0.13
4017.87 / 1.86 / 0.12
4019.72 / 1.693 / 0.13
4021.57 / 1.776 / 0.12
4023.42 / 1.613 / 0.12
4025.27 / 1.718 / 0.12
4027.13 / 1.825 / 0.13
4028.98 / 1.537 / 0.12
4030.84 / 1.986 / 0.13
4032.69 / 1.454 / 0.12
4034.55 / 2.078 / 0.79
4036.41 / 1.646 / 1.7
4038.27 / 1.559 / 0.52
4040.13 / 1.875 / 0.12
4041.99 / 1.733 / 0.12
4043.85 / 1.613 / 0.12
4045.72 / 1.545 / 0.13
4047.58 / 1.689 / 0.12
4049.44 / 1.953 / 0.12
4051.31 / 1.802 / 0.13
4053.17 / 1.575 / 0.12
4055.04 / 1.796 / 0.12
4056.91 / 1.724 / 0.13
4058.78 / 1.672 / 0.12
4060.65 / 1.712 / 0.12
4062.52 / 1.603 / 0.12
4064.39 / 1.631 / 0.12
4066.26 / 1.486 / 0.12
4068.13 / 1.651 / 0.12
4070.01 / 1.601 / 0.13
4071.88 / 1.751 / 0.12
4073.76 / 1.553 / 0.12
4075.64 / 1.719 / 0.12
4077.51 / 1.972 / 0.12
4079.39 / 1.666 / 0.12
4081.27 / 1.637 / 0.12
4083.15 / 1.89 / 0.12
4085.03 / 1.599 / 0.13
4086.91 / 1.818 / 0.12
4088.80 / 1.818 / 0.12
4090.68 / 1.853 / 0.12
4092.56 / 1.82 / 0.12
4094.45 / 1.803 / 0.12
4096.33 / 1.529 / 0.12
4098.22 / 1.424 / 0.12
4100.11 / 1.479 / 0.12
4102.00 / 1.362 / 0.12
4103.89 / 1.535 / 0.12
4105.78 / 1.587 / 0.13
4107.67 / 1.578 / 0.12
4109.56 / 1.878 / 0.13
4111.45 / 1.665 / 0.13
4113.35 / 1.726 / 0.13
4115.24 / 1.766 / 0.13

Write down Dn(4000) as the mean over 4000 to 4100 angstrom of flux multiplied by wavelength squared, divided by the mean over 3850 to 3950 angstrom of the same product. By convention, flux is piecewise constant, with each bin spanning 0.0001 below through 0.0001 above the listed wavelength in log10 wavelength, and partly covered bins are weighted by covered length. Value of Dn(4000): 1.82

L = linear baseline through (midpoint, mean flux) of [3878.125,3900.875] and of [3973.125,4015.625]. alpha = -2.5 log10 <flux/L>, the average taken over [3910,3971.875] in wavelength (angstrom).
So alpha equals 0.26 mag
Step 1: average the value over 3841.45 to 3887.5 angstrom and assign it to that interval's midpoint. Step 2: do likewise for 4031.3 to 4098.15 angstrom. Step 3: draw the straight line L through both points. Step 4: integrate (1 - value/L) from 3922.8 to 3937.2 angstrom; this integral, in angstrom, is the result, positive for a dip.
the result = 4.83 angstrom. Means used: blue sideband 0.964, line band 0.799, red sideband 1.71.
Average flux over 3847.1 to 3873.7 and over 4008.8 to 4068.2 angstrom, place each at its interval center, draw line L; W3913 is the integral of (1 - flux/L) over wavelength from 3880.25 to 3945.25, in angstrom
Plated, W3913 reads 7.2 angstrom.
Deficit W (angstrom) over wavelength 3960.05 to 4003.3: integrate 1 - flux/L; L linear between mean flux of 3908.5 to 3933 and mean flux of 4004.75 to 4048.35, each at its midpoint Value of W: 7.96 angstrom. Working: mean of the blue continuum 1.11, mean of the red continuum 1.74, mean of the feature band 1.22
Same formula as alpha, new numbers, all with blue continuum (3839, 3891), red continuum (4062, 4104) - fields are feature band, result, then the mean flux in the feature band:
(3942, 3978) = 0.229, 1.02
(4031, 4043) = -0.151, 1.74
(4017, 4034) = -0.169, 1.73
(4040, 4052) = -0.126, 1.73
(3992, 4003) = -0.181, 1.64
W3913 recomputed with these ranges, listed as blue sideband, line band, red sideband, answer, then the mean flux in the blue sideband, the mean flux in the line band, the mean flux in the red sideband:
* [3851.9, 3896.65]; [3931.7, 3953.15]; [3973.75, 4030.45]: 6.0 angstrom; 0.974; 0.953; 1.61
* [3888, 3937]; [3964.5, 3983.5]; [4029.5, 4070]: 5.9 angstrom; 1.07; 0.937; 1.7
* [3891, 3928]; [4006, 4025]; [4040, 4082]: -3.1 angstrom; 1.18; 1.79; 1.69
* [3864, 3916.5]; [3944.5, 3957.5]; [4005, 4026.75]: 1.4 angstrom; 1.07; 1.26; 1.78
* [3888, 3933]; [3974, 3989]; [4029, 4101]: 0.5 angstrom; 1.12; 1.34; 1.7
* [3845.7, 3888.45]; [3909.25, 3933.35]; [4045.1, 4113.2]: 0.9 angstrom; 0.965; 1.1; 1.68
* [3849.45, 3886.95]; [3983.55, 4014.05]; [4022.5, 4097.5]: -3.7 angstrom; 0.963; 1.65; 1.71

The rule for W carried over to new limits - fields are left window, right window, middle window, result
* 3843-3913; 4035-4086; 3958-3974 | 6.8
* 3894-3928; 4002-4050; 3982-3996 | 0.6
